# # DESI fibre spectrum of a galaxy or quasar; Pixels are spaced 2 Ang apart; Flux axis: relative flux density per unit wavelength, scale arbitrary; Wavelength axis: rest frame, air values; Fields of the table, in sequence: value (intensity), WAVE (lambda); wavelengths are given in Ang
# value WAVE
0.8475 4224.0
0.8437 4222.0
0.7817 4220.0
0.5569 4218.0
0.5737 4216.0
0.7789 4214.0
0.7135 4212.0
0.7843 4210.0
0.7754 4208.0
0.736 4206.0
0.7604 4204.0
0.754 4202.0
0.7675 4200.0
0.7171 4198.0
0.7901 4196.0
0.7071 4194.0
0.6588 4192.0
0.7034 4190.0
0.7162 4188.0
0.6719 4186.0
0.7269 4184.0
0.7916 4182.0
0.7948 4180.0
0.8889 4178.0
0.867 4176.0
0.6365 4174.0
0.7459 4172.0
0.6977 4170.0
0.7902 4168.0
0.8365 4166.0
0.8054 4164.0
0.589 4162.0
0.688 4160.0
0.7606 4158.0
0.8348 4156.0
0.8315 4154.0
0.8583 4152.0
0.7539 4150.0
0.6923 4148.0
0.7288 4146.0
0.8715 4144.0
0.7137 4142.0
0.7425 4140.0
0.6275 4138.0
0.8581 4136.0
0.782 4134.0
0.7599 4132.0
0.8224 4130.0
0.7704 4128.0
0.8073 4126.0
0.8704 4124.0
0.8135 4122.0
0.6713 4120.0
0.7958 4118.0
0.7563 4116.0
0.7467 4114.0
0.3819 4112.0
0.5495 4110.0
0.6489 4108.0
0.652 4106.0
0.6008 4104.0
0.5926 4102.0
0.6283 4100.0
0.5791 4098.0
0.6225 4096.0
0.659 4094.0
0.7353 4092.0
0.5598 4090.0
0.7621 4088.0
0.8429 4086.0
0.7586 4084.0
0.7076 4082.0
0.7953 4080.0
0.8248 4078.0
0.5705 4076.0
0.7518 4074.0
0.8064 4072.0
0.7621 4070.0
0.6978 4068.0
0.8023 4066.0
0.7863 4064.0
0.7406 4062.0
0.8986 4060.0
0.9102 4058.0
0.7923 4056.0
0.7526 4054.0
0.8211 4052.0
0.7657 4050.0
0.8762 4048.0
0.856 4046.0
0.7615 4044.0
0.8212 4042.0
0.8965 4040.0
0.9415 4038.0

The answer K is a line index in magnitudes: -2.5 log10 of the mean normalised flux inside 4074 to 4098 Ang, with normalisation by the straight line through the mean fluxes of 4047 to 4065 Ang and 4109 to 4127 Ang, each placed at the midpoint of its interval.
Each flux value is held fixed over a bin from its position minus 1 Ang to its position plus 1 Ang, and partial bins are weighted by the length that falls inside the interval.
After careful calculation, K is 0.08 mag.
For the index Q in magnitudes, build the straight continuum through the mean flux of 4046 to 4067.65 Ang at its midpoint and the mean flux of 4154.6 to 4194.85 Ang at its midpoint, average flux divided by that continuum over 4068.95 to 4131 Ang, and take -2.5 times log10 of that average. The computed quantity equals 0.122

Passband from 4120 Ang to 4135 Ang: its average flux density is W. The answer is 0.795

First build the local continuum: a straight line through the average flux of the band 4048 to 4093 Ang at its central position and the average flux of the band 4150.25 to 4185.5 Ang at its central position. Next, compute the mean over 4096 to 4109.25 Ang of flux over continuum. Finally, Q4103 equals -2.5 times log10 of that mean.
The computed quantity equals 0.24 mag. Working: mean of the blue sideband 0.768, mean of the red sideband 0.771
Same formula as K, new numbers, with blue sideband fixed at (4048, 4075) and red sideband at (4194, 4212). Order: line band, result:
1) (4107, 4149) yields 0.06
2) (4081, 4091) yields 0.09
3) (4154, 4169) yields 0.01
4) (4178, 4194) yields 0.04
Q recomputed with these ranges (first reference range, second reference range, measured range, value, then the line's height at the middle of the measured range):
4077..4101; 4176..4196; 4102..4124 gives 0.077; 0.717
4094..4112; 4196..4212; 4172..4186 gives -0.082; 0.717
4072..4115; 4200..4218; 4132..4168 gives -0.100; 0.697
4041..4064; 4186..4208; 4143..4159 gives -0.047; 0.758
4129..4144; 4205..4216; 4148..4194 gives 0.000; 0.754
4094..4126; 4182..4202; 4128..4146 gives -0.128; 0.684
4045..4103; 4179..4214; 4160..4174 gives 0.014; 0.742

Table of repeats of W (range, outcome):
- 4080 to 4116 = 0.656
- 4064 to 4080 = 0.751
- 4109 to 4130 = 0.721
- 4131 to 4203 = 0.754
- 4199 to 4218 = 0.729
